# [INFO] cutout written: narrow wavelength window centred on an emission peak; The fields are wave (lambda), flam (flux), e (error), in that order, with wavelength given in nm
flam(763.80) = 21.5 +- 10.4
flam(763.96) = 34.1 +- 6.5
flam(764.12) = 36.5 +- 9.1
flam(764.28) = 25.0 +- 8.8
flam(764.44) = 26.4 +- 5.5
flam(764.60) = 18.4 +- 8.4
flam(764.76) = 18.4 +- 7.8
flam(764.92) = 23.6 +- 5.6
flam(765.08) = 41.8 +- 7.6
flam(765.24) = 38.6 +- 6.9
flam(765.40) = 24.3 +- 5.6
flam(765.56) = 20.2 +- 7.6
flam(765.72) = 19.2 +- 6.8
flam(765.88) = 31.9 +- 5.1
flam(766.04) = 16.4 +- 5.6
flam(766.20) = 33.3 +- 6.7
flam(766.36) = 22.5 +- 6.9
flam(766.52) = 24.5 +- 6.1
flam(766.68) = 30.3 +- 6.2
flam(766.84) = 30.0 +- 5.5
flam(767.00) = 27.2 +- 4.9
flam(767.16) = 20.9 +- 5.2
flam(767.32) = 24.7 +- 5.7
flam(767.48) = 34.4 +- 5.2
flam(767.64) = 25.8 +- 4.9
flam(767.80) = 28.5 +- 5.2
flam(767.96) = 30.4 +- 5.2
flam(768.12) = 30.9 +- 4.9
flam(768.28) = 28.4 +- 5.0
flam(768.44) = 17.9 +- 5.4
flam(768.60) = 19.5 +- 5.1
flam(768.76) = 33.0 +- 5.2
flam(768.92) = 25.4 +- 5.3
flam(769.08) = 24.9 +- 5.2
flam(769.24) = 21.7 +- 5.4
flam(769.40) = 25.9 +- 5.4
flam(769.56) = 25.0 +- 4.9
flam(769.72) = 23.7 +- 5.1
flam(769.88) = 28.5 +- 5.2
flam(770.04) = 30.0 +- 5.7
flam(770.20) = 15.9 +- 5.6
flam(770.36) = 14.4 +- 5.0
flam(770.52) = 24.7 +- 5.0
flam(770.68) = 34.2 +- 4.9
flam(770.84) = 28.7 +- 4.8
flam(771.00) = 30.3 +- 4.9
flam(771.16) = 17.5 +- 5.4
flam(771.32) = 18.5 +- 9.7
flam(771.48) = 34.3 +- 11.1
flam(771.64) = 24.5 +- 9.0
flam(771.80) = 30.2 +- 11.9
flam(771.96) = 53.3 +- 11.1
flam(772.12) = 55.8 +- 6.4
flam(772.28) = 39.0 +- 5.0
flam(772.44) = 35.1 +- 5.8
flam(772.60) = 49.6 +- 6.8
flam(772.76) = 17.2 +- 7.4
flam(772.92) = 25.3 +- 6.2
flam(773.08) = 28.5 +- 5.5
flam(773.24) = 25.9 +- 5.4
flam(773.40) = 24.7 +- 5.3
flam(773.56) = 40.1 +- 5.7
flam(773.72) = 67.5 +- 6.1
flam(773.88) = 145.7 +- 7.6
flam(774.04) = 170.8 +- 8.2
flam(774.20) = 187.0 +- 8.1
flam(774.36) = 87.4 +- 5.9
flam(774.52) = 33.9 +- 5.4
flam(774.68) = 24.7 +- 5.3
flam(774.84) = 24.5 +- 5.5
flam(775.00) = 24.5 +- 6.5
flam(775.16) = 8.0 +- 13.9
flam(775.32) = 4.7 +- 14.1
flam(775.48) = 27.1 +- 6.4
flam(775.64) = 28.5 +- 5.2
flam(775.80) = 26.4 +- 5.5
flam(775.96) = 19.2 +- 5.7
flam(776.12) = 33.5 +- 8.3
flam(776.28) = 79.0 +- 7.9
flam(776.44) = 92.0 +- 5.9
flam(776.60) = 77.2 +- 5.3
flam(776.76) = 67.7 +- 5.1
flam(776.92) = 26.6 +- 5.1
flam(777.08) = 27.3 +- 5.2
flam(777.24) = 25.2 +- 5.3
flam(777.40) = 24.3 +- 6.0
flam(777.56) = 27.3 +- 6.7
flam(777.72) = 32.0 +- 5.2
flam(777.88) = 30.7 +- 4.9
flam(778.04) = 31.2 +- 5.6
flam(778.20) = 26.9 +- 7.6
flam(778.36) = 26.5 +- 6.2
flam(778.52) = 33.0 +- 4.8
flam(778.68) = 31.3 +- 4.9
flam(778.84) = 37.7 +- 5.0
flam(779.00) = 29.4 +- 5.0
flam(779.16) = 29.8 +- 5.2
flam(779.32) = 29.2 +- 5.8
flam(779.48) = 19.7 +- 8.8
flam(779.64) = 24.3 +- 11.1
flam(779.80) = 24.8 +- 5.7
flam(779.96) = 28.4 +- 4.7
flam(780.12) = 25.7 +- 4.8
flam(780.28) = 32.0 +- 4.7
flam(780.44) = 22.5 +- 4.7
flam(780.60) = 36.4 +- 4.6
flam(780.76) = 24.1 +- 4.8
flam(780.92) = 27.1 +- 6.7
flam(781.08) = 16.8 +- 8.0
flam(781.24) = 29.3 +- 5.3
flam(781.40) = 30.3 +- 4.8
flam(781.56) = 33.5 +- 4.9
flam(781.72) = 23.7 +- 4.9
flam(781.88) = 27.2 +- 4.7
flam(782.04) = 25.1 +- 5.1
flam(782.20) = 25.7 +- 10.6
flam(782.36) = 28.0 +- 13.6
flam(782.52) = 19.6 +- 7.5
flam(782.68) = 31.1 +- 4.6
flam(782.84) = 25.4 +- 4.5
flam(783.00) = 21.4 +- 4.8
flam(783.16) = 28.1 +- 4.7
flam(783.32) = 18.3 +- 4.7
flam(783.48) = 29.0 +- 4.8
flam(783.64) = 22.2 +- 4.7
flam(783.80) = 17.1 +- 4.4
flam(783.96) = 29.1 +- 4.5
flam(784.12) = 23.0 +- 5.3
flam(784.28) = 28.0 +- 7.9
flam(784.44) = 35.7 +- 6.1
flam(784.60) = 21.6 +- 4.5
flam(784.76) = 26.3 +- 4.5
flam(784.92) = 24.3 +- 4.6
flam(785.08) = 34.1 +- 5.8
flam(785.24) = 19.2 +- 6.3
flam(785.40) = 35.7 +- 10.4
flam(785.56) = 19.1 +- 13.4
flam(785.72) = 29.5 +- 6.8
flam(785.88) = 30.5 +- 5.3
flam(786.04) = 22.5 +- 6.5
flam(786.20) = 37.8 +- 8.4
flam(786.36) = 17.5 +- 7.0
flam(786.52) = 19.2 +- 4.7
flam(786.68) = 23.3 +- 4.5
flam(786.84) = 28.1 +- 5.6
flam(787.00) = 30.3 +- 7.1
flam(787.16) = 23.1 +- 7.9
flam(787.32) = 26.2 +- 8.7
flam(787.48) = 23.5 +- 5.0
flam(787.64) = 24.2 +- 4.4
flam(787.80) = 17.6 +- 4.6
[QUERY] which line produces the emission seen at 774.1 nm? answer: H-alpha 6563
